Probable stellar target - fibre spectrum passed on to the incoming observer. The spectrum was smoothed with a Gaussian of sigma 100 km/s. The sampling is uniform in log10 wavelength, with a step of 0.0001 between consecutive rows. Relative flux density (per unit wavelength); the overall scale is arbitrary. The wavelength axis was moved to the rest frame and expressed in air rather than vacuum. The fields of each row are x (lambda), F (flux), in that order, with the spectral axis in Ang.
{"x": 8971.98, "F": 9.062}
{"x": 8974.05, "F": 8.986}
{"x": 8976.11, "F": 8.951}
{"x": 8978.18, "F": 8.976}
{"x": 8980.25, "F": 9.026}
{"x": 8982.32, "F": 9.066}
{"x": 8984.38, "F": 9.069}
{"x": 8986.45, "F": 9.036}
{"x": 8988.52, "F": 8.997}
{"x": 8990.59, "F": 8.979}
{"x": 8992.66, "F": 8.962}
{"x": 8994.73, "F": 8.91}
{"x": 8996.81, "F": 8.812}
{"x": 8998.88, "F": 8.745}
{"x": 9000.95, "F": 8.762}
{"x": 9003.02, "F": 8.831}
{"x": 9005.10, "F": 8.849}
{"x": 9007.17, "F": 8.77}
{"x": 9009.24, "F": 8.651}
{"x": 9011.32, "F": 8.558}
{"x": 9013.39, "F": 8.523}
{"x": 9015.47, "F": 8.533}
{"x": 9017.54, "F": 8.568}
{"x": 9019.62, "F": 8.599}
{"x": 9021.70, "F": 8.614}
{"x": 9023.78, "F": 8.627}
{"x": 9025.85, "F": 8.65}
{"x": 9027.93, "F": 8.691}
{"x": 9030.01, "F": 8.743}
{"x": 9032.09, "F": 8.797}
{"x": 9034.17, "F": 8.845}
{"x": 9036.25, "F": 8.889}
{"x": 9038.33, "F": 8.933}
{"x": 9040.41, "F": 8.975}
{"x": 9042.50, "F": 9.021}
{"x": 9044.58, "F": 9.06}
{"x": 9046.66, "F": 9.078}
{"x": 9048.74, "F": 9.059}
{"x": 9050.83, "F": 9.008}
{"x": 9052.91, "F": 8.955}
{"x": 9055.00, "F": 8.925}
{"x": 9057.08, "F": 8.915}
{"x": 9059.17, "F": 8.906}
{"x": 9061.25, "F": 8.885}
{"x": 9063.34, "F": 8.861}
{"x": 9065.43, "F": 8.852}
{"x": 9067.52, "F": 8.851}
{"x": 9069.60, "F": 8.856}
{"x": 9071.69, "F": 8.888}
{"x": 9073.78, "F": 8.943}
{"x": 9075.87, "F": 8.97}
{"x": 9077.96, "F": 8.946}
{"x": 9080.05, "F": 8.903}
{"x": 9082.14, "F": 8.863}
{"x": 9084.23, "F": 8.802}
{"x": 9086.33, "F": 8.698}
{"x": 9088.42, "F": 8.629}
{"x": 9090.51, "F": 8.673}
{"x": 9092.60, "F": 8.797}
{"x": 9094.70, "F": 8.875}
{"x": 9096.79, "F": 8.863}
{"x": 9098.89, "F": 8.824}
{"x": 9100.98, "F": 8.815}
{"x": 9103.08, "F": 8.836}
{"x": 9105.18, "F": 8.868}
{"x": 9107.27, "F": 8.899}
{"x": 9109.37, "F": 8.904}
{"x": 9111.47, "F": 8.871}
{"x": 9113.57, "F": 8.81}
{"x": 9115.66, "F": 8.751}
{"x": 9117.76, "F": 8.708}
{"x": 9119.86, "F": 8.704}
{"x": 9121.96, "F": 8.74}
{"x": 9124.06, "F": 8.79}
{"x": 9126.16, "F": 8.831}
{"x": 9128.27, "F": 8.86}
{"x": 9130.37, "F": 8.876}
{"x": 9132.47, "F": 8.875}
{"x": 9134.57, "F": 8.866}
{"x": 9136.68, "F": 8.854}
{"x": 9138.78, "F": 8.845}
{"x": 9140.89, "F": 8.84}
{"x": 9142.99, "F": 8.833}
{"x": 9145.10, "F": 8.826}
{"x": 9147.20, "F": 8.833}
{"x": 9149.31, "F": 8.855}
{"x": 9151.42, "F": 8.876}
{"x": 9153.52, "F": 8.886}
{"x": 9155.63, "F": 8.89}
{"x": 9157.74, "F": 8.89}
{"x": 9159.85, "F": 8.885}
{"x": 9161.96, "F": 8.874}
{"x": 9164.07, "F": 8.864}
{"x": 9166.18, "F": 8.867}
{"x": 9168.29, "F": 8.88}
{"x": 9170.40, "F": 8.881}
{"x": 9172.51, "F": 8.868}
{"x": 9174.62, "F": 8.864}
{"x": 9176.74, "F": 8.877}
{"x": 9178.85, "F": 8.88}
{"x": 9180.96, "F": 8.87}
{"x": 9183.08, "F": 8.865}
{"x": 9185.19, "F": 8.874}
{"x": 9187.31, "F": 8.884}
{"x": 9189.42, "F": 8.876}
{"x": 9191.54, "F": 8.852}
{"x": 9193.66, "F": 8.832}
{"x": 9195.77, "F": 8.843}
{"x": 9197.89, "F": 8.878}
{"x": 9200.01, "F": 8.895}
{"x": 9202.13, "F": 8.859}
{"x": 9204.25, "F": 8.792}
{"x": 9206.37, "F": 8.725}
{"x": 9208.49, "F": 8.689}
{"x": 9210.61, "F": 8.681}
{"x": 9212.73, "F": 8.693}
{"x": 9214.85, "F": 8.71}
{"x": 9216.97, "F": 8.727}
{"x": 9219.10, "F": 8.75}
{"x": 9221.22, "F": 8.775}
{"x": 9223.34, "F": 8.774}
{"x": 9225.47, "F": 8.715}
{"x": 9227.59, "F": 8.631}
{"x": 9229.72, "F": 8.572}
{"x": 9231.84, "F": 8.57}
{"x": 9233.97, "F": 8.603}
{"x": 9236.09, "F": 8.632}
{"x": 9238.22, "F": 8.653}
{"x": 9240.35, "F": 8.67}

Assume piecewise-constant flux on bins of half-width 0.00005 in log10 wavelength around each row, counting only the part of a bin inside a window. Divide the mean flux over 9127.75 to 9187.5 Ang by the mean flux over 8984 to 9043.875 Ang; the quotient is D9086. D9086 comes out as 1.0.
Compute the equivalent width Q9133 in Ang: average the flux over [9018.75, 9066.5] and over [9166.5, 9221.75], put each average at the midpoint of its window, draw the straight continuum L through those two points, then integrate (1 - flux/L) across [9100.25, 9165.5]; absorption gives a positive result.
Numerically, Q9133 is 0.0 Ang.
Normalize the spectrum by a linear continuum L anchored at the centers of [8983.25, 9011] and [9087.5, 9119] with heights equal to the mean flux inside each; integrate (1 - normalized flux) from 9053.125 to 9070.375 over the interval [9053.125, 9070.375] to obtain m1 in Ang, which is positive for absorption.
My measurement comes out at -0.1 Ang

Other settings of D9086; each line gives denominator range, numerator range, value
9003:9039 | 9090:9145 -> 1.01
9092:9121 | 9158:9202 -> 1.01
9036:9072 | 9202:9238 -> 0.97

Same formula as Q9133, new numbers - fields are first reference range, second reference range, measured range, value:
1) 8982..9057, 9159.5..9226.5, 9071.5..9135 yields 0.0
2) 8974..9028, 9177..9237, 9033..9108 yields -0.8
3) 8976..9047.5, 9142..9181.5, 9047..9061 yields -0.2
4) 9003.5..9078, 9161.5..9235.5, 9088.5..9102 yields 0.0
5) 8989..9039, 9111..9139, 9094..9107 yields -0.1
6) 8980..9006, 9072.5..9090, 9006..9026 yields 0.7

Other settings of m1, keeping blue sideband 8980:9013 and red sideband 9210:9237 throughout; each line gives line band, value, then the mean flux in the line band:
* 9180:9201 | -0.38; 8.86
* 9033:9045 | -0.16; 8.94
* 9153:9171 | -0.30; 8.88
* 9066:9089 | -0.14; 8.85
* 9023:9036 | 0.15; 8.74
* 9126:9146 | -0.23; 8.85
